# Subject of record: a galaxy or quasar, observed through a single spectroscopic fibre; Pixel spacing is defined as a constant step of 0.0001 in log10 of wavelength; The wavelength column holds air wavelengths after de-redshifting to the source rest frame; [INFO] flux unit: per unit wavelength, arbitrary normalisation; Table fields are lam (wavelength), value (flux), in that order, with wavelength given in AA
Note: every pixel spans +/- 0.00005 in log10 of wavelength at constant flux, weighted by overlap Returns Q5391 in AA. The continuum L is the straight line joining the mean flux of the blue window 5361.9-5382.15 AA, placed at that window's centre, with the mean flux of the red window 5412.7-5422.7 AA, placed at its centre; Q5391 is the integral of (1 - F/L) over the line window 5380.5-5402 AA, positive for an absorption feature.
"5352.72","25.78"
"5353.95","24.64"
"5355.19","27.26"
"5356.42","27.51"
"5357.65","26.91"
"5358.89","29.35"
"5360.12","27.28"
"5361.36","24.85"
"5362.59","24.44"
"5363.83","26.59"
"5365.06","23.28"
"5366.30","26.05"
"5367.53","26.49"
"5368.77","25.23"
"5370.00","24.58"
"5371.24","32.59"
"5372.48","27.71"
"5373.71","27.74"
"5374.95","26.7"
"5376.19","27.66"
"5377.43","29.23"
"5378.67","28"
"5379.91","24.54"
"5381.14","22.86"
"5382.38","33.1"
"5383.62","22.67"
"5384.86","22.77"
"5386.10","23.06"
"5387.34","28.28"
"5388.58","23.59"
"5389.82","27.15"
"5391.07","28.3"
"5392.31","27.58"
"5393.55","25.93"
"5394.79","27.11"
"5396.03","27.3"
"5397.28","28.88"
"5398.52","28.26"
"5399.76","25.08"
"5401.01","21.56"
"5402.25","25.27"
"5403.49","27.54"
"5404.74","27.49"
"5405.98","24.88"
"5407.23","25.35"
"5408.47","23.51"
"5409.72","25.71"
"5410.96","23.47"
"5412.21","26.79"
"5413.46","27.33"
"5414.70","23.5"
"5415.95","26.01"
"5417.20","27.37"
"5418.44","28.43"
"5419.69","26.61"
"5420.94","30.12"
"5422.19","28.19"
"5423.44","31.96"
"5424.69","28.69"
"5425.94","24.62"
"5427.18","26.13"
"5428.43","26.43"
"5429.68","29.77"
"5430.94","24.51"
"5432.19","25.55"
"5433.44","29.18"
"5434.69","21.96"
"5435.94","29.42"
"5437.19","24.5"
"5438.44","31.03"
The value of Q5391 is 0.62 AA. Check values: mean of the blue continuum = 26.6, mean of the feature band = 26.1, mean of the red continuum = 27.2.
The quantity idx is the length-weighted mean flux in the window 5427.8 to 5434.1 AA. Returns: 27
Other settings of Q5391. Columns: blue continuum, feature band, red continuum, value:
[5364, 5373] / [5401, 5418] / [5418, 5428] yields 1.29 AA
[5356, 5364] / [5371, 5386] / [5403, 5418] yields -0.29 AA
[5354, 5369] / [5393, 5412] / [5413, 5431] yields 0.83 AA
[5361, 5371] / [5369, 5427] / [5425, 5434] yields -1.21 AA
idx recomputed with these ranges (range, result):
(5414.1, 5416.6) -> 24.7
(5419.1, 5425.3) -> 29.1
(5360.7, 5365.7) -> 24.8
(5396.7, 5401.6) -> 25.9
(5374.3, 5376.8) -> 27.1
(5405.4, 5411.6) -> 24.6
